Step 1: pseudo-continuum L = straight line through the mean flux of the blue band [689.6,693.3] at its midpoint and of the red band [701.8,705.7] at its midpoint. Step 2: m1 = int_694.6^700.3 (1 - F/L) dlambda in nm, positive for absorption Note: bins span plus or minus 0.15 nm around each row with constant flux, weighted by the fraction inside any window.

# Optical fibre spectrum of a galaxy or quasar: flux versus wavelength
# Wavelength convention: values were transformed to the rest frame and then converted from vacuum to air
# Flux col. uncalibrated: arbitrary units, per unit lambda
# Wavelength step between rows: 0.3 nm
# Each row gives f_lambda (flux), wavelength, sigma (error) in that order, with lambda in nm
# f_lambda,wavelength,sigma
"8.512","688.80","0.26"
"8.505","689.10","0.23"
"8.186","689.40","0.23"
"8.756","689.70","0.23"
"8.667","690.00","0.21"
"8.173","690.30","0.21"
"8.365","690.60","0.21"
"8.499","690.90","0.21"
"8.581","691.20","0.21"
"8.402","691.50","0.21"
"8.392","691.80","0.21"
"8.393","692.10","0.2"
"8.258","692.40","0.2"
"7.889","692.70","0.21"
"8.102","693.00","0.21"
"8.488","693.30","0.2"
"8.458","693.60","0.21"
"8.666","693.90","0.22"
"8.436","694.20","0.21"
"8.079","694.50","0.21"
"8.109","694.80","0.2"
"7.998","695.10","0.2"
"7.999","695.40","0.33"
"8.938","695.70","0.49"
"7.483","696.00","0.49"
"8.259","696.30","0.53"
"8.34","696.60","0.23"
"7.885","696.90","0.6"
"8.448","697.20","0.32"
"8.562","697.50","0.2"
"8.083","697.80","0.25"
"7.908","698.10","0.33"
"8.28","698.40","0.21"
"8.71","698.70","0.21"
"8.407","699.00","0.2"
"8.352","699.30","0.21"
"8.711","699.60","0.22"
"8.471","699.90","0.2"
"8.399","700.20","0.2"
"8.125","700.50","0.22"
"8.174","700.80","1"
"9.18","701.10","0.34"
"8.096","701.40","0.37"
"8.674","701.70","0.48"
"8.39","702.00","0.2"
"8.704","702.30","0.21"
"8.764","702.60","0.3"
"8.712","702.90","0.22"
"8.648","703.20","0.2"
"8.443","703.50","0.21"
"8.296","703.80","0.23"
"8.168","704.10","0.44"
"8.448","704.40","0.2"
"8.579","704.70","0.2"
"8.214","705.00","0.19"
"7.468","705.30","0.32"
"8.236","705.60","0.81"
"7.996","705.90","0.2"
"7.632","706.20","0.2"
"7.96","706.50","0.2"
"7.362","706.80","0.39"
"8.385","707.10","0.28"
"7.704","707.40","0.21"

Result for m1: 0.07 nm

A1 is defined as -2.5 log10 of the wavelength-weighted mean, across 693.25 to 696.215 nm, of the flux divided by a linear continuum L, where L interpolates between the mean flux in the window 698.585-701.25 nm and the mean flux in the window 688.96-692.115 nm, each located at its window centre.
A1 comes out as 0.028 mag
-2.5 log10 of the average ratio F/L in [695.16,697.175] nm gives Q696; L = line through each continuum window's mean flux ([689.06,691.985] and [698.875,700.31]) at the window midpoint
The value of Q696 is 0.04 mag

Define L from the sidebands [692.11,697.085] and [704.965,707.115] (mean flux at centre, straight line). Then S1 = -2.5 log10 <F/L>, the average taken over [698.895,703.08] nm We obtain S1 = -0.065 mag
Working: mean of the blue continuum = 8.22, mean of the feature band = 8.51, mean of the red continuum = 7.86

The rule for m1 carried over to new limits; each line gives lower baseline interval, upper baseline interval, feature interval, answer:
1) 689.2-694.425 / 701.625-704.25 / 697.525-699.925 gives 0.03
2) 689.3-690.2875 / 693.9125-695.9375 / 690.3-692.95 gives 0.03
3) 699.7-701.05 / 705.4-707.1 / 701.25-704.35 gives -0.12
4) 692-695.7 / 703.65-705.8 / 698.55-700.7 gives -0.06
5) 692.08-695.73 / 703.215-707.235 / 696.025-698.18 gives 0.01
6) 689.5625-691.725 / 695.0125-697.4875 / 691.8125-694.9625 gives 0.02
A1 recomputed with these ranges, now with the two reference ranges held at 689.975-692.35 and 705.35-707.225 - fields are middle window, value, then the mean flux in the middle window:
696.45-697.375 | 0.00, 8.23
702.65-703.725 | -0.08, 8.59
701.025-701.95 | -0.07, 8.58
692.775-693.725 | 0.00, 8.31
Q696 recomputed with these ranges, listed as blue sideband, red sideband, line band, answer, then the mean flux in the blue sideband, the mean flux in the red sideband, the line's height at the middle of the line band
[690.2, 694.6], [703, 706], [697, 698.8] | 0.00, 8.35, 8.26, 8.31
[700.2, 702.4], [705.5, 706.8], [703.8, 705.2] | -0.03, 8.47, 7.88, 8.08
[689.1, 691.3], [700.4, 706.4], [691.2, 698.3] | 0.02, 8.46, 8.35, 8.42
